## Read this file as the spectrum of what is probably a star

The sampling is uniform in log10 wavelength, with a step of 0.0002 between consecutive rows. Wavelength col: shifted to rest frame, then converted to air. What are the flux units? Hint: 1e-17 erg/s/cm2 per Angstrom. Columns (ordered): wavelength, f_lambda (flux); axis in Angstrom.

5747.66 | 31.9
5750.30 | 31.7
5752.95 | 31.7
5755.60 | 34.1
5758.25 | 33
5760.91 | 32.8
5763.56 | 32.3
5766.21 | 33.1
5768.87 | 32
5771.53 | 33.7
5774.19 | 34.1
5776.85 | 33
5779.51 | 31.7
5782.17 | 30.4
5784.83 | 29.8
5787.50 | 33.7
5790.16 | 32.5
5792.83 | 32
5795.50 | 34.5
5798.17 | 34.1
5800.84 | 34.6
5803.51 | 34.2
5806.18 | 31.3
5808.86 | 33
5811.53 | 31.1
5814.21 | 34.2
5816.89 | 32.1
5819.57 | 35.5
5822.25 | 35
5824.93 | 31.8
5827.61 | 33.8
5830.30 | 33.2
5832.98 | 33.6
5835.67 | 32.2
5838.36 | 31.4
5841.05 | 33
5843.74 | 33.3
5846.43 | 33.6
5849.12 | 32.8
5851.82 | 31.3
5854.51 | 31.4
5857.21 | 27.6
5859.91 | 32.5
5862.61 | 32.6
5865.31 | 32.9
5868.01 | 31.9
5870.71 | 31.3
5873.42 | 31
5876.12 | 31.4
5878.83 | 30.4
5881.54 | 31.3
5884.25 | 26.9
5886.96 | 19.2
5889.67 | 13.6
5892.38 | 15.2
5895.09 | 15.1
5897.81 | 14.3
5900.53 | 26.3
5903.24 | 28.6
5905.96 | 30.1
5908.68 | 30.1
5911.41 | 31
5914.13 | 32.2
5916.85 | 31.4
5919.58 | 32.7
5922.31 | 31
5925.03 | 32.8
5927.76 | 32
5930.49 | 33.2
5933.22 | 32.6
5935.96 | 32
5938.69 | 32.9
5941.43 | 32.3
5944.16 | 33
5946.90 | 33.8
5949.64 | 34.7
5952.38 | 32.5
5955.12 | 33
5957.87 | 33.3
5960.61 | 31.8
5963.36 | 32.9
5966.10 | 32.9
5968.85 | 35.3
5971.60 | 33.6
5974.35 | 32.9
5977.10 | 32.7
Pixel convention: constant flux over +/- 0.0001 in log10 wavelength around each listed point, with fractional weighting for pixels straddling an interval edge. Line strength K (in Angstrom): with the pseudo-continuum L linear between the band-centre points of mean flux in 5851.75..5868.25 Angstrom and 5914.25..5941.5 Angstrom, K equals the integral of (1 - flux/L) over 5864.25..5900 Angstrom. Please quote 7.6 Angstrom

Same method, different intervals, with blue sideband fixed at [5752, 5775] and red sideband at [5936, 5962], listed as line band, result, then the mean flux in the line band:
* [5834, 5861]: 0.9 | 31.9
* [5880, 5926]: 9.8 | 26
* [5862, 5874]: 0.4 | 32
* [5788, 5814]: -0.1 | 33.1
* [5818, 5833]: -0.4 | 33.8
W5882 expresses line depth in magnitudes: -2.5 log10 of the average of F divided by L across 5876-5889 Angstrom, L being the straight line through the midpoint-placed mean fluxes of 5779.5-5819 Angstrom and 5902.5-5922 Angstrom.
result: 0.17 mag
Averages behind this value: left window 32.7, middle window 26.7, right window 30.9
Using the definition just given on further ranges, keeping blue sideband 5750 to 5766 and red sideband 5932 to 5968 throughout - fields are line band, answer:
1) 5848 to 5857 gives 0.05 mag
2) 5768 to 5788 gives 0.02 mag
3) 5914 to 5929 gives 0.03 mag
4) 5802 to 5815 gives 0.00 mag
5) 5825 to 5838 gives 0.00 mag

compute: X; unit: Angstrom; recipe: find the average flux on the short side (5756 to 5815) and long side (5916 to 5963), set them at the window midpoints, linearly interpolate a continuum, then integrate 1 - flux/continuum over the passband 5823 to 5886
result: 1.9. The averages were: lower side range 32.8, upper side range 32.7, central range 31.7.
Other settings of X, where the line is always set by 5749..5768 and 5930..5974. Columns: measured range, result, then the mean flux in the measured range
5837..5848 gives 0.0 Angstrom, 32.8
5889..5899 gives 5.6 Angstrom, 14.6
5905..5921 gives 0.8 Angstrom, 31.3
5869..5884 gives 1.0 Angstrom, 30.8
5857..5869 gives 0.4 Angstrom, 31.9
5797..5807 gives -0.3 Angstrom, 33.7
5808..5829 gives -0.3 Angstrom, 33.3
